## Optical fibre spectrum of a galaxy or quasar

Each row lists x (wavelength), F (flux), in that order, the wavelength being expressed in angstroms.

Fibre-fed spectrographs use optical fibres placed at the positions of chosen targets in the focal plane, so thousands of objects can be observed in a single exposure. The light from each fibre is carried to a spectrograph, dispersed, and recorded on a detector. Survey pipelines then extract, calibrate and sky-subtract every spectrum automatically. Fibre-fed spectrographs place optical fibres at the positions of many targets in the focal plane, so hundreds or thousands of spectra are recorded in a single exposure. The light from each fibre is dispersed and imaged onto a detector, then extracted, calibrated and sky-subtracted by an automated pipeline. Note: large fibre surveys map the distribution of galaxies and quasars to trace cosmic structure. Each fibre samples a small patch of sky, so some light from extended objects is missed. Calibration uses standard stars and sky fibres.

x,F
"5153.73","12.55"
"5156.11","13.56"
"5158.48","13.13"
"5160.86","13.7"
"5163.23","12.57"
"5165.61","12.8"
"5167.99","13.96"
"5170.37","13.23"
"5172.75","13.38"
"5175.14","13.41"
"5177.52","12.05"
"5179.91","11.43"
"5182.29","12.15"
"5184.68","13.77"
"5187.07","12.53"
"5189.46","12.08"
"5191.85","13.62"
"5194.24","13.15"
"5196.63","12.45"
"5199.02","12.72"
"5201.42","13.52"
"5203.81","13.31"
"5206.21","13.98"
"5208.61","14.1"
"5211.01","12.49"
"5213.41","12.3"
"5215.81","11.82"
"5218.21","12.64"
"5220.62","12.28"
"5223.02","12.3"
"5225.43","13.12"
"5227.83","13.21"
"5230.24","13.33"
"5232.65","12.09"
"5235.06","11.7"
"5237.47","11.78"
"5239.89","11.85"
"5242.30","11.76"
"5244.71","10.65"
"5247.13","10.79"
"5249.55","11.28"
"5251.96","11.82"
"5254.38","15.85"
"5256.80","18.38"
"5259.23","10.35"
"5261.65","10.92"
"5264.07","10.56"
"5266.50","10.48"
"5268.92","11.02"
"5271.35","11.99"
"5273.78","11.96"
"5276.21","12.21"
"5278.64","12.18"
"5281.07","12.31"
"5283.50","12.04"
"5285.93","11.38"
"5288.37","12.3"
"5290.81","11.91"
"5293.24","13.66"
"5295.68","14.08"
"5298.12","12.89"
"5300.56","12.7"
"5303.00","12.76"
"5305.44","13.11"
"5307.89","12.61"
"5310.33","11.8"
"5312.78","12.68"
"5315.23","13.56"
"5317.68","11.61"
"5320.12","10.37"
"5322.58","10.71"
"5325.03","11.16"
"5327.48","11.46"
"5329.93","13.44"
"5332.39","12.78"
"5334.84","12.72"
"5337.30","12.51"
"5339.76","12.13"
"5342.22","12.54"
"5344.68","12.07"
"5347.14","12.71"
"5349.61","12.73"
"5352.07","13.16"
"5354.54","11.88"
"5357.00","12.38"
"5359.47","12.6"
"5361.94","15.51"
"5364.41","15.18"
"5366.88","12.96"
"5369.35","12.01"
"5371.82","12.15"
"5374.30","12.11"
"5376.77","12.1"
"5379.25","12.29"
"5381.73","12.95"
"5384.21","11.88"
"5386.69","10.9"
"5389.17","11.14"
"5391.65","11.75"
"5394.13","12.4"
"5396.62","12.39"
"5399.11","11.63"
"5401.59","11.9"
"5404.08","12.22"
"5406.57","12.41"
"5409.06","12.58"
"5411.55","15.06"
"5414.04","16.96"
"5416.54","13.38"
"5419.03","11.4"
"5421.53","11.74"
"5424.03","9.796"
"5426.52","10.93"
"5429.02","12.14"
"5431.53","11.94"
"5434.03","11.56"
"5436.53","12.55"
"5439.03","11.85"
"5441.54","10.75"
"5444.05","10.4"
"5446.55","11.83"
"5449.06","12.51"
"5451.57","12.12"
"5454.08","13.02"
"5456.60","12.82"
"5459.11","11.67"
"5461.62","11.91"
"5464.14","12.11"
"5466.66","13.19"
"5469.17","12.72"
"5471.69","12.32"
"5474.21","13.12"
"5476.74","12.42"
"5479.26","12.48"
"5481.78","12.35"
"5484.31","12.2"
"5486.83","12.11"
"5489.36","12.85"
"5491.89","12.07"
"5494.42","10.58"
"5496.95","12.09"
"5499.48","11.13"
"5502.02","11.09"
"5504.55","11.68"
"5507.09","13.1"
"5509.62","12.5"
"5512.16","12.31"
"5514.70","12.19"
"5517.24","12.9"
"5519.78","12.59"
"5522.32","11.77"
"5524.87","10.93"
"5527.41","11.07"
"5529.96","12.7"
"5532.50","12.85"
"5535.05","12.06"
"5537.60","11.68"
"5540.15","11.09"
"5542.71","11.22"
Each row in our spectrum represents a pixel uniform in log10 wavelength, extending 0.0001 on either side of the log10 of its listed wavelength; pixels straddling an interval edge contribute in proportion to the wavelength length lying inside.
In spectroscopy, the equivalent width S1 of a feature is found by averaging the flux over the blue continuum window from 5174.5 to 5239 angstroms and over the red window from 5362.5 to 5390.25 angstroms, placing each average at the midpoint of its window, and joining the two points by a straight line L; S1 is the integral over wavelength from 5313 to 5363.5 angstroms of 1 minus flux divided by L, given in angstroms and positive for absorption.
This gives 0.2 angstroms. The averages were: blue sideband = 12.7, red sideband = 12.4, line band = 12.4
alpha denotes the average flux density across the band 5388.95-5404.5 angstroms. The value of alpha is 12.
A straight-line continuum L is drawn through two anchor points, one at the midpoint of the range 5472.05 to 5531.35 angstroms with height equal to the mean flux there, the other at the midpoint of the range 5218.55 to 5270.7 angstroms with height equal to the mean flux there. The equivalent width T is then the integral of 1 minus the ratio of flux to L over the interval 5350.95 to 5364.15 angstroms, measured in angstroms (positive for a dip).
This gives -1.2 angstroms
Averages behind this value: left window 12.2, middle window 13.3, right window 12.1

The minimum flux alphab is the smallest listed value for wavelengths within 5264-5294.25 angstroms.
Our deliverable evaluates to 10.48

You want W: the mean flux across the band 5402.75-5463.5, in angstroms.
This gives 12.2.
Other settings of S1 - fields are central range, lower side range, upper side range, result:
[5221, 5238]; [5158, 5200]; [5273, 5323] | 0.2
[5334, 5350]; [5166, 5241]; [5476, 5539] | 0.0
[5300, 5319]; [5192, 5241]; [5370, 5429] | -0.1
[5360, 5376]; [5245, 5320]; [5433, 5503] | -1.4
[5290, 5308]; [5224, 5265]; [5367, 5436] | -1.0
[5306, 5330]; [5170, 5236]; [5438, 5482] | 1.2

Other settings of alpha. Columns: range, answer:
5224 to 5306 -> 12.3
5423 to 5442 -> 11.5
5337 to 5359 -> 12.5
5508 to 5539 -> 12.1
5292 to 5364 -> 12.6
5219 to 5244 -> 12.3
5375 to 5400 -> 11.9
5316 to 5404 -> 12.3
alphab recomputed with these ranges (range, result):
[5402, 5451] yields 9.796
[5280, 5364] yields 10.37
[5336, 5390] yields 10.9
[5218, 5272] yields 10.35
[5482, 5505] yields 10.58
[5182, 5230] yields 11.82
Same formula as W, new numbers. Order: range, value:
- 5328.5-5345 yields 12.6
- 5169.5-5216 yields 12.9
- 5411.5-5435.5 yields 12.4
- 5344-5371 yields 13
